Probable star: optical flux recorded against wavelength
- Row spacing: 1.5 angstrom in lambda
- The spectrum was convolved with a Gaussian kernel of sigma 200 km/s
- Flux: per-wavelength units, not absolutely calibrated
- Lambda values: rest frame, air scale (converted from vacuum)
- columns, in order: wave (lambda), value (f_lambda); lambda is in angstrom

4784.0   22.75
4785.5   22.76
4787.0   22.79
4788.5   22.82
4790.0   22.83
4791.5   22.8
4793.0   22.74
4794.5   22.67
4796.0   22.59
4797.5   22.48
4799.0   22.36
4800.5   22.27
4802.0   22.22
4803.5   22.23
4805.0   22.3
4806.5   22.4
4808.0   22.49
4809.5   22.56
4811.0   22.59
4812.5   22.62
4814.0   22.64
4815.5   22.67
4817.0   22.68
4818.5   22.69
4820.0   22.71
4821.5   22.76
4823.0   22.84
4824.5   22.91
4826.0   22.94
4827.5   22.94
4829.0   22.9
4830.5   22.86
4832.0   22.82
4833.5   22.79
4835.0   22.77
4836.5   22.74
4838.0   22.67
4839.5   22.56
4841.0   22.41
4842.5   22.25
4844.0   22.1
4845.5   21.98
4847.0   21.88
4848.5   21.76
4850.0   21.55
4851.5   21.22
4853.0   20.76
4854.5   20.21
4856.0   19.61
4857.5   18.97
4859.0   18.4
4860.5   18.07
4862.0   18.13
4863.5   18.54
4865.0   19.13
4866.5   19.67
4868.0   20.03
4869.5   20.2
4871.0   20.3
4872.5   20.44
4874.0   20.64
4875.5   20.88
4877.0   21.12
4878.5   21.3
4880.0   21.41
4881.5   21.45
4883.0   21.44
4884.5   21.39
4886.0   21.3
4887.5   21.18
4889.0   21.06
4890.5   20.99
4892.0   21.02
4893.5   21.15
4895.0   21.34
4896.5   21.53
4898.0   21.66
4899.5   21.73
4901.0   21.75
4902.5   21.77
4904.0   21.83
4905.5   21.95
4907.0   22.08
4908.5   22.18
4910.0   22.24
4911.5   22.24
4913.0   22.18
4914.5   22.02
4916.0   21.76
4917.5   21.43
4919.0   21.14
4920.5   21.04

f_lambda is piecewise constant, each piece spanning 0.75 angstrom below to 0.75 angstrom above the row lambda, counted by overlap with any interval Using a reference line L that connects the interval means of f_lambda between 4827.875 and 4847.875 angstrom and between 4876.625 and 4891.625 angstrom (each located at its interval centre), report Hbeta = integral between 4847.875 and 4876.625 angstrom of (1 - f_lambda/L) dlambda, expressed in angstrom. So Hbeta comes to 2.5 angstrom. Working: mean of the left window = 22.5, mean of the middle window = 19.9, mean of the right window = 21.3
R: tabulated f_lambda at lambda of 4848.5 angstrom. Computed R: 21.76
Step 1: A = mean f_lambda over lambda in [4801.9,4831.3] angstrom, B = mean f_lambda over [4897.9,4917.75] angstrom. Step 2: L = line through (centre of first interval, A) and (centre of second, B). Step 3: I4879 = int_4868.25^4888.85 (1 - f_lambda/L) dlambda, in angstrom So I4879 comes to 1.1 angstrom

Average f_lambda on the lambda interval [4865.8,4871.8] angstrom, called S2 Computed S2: 20.1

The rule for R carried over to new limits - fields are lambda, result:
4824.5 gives 22.91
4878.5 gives 21.3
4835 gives 22.77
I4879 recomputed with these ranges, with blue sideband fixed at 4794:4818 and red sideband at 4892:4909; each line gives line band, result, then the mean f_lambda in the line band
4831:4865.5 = 1.7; 21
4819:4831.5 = -0.3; 22.9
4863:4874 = 1.1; 19.8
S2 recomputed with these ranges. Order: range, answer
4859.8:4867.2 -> 18.7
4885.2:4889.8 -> 21.2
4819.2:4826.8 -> 22.8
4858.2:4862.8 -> 18.2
